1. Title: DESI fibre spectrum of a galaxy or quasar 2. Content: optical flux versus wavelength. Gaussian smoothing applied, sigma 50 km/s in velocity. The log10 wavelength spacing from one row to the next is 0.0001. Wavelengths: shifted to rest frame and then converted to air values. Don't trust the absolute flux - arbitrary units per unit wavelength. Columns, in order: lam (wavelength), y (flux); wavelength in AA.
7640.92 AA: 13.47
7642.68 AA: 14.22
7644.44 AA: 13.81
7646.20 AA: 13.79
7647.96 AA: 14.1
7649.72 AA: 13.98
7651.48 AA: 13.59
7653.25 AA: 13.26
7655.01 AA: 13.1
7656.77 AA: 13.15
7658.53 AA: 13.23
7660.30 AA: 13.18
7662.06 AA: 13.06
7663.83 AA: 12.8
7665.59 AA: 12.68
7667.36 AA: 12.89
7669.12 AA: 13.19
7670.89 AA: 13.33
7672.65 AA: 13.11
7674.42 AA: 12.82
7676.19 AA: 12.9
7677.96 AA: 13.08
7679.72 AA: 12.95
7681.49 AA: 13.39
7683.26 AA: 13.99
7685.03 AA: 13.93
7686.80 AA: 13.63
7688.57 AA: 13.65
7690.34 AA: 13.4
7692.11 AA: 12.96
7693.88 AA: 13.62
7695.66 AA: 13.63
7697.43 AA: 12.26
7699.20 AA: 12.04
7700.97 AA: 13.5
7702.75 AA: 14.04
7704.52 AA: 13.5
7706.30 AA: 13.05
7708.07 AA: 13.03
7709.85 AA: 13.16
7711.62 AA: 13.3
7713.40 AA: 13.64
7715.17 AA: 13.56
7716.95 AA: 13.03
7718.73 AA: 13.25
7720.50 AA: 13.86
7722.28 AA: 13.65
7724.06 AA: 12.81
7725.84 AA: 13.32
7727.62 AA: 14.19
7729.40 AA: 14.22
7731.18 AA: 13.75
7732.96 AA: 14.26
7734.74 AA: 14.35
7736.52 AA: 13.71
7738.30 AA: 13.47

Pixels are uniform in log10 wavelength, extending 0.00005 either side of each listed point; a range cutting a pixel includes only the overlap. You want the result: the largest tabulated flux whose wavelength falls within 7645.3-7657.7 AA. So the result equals 14.1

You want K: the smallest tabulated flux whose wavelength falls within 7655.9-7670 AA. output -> 12.68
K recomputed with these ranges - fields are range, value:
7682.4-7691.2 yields 13.4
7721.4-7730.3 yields 12.81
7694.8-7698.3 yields 12.26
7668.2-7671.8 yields 13.19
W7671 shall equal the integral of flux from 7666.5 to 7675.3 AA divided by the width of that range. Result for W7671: 13.1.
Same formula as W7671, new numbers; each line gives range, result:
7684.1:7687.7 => 13.8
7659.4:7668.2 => 12.9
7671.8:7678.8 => 13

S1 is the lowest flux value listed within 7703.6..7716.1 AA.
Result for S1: 13.03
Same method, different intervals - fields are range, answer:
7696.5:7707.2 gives 12.04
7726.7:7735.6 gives 13.75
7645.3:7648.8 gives 13.79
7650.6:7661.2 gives 13.1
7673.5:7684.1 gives 12.82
